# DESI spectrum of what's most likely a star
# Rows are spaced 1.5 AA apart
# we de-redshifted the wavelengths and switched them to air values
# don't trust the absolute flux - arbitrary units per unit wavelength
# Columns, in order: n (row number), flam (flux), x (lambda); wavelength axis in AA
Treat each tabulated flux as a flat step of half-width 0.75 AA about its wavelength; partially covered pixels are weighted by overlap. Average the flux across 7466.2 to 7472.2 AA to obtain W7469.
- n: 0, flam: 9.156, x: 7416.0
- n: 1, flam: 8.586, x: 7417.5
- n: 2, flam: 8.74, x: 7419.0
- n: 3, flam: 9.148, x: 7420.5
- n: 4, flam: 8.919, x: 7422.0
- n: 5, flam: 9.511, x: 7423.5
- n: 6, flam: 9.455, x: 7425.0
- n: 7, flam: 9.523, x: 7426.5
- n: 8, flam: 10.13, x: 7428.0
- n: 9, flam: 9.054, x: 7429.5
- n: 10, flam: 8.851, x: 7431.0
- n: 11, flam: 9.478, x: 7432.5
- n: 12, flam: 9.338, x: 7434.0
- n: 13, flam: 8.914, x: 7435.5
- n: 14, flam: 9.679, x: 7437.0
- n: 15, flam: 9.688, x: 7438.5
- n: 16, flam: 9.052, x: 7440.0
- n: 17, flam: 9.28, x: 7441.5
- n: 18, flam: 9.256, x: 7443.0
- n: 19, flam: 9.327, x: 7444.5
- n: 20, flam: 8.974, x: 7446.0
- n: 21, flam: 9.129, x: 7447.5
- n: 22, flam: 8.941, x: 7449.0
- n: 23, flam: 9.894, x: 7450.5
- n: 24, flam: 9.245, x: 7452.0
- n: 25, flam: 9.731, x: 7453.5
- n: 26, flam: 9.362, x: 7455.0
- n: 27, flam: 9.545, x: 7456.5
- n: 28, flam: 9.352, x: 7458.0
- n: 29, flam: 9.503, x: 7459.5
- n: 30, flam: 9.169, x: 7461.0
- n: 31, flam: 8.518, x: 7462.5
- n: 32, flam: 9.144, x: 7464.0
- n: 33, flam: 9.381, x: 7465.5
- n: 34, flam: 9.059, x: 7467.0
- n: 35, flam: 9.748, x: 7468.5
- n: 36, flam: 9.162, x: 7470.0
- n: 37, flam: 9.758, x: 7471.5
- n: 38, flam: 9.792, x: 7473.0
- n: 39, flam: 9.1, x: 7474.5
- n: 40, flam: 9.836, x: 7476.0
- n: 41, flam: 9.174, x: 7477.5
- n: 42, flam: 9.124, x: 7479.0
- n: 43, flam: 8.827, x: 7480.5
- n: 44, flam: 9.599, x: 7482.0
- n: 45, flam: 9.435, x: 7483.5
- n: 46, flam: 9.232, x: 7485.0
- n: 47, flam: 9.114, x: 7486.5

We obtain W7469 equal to 9.43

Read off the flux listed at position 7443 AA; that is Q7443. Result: 9.256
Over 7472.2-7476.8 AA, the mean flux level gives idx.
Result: 9.57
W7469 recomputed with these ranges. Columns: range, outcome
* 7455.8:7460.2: 9.47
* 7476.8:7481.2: 9.04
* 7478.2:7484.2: 9.24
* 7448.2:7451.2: 9.4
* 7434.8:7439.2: 9.43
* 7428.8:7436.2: 9.13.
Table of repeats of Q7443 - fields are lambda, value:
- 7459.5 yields 9.503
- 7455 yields 9.362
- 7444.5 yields 9.327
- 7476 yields 9.836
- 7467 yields 9.059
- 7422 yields 8.919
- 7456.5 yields 9.545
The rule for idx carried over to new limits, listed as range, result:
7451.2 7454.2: 9.49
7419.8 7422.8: 9.04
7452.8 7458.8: 9.5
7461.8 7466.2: 9.02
